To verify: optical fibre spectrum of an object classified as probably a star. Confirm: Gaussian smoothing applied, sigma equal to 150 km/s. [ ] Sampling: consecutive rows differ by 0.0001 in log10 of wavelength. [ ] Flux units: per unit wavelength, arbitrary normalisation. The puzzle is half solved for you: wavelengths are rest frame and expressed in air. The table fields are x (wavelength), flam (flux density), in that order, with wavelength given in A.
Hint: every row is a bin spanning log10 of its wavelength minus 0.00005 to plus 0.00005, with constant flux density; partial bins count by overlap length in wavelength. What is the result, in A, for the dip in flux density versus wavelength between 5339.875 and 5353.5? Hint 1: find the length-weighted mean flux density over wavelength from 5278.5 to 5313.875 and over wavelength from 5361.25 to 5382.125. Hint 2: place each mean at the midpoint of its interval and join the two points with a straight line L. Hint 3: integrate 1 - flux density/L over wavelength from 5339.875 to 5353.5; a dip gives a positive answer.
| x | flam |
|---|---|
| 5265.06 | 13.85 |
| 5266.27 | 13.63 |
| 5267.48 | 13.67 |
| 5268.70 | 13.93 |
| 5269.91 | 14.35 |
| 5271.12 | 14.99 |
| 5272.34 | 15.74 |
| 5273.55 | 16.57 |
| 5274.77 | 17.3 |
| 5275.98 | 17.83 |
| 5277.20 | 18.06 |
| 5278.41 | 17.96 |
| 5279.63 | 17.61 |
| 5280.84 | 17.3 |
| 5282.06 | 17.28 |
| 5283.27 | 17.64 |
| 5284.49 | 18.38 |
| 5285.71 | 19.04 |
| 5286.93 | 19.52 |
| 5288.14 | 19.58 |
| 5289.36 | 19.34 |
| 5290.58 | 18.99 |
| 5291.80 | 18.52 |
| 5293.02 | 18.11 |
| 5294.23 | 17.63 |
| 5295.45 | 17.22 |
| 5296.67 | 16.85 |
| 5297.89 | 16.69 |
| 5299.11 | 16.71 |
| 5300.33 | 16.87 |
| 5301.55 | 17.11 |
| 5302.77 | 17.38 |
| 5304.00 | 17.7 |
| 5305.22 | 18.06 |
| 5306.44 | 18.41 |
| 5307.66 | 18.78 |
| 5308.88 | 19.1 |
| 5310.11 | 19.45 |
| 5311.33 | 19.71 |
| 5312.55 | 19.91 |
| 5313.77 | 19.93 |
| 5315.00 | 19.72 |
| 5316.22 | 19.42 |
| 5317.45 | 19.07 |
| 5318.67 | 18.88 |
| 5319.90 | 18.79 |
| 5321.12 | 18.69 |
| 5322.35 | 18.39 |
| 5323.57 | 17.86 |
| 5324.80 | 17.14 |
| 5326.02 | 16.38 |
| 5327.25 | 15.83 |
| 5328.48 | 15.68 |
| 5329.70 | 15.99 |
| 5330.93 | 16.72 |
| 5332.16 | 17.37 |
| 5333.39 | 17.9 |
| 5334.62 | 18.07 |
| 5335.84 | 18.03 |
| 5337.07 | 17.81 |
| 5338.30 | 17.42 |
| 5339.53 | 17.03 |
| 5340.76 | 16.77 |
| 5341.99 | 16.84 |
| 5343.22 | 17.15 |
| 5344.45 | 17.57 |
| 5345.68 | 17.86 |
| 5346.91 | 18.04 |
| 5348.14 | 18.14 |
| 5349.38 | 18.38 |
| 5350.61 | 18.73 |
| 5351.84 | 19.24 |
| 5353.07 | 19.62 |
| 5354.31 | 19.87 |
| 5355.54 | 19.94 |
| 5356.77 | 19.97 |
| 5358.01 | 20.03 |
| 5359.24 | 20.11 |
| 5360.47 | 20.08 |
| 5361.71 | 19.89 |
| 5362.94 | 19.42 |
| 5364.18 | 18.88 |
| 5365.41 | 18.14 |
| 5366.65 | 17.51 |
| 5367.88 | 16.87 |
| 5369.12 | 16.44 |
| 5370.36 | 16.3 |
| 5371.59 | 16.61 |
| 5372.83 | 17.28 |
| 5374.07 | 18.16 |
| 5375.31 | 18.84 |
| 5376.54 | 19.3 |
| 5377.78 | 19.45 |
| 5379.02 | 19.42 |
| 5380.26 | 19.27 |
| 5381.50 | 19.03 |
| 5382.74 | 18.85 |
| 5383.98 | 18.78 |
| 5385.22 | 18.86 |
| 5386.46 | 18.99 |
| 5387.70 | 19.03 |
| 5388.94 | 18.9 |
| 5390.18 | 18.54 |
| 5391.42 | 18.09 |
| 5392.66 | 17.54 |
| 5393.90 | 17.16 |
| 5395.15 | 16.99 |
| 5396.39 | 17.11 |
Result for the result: 0.2 A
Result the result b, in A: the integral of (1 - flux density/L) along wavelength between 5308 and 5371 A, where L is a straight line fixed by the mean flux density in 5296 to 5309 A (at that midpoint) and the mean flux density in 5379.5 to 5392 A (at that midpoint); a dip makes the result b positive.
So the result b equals -0.6 A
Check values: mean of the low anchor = 17.5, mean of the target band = 18.3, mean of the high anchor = 18.8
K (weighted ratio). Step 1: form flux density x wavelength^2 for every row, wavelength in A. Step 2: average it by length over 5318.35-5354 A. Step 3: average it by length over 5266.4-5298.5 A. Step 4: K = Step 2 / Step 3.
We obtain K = 1.0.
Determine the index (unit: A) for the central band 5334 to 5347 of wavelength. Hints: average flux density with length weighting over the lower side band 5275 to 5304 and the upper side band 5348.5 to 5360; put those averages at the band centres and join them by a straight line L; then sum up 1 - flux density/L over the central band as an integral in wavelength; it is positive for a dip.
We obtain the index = 1.14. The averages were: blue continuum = 17.9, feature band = 17.5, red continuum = 19.5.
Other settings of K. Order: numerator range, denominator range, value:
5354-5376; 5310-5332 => 1.04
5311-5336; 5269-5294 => 1.04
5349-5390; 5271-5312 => 1.08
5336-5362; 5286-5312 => 1.04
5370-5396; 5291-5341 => 1.05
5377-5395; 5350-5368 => 0.98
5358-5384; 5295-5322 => 1.03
